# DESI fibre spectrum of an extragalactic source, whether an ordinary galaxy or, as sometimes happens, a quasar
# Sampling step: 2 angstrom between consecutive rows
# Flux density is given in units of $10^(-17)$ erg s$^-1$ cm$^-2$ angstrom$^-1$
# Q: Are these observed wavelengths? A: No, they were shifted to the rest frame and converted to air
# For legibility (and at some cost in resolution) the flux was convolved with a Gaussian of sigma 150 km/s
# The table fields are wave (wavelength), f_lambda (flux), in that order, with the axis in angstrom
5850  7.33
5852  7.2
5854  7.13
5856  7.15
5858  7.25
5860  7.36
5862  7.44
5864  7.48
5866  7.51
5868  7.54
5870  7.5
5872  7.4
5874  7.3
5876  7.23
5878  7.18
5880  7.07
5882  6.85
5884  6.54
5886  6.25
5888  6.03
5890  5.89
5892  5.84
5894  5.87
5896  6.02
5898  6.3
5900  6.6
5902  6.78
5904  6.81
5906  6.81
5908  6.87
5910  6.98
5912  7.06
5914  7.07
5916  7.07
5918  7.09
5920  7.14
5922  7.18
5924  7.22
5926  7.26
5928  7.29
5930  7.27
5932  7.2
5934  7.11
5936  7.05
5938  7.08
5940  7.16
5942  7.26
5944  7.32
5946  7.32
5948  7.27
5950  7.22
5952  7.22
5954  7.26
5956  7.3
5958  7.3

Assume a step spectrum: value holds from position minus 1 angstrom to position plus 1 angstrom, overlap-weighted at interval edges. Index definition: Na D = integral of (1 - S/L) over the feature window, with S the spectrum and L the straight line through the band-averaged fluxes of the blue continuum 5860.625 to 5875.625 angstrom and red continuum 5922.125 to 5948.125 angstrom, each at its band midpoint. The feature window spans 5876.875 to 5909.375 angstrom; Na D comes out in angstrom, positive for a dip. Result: 3.8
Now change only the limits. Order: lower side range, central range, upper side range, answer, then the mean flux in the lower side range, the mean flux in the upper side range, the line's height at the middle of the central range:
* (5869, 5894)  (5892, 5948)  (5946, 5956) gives 0.53 angstrom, 6.72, 7.26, 7.02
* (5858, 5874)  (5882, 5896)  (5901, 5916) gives 2.03 angstrom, 7.44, 6.92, 7.16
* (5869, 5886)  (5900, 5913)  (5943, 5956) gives 0.54 angstrom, 7.08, 7.27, 7.16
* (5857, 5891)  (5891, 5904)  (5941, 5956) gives 1.53 angstrom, 7.05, 7.27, 7.12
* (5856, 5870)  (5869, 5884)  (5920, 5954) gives 0.42 angstrom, 7.42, 7.21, 7.38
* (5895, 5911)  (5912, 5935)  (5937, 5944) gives -0.75 angstrom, 6.65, 7.19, 6.94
